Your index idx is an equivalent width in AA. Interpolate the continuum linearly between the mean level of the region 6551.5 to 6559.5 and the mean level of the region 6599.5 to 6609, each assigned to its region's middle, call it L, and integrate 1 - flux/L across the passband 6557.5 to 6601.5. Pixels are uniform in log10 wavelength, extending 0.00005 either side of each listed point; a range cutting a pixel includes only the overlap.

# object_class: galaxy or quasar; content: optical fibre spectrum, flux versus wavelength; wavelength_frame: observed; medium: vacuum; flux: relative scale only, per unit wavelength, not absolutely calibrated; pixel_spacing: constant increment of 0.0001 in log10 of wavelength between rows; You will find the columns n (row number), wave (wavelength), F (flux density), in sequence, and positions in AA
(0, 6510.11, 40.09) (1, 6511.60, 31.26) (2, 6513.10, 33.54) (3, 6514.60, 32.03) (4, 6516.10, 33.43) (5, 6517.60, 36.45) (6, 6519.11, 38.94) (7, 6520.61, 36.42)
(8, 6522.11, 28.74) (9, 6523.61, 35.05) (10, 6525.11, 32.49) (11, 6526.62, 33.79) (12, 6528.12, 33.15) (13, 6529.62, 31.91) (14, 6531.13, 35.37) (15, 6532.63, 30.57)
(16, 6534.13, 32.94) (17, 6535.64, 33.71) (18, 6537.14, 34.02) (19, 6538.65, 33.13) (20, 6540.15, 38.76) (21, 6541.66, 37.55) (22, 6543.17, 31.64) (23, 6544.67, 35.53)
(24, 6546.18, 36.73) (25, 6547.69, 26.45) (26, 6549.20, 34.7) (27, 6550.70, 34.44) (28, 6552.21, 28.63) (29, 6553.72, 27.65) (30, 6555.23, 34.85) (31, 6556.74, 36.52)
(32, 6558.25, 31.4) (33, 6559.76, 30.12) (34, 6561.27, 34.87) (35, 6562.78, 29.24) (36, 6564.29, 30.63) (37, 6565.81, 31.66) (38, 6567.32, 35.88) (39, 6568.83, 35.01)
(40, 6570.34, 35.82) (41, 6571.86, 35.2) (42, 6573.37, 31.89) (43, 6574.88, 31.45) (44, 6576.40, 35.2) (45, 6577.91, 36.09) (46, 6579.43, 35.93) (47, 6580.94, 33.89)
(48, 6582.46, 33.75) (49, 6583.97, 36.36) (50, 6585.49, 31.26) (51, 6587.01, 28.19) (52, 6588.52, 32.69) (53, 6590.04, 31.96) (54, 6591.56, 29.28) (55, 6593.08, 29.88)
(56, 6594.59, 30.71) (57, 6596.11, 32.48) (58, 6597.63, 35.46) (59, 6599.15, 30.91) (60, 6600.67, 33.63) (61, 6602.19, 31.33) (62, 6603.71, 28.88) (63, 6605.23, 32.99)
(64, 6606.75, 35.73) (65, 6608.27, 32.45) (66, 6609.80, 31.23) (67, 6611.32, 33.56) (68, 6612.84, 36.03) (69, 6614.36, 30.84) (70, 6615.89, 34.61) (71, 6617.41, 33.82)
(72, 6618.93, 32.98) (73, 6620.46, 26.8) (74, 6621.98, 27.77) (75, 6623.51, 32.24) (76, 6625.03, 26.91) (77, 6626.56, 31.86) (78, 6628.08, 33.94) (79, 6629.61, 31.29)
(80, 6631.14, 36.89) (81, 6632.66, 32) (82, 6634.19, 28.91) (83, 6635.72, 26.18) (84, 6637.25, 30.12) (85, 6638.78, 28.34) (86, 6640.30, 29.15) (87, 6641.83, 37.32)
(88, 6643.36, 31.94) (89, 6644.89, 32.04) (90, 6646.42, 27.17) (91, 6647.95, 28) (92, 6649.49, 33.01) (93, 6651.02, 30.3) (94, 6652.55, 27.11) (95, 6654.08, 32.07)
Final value -1.0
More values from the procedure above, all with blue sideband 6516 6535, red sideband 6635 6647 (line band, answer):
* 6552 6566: 0.48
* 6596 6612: -0.58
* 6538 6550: -0.39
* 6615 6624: -0.10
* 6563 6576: -0.34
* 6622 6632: -0.35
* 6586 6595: 0.39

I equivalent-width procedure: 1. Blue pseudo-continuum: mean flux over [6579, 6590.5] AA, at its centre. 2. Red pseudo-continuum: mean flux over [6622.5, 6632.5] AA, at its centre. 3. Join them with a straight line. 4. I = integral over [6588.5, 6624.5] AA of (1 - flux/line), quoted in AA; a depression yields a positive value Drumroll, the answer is 0.6 AA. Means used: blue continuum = 33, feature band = 32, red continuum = 32.1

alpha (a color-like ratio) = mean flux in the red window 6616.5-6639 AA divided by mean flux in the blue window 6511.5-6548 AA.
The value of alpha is 0.9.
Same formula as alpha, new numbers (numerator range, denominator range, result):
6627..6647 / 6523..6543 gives 0.92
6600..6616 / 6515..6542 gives 0.96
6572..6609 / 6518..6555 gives 0.98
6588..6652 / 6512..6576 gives 0.94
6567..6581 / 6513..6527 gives 1.02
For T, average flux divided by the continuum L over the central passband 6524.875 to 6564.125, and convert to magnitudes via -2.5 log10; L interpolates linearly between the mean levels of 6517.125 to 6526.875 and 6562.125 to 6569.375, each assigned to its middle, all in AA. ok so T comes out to 0.01 mag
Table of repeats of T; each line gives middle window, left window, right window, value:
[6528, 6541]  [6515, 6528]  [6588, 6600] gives 0.00 mag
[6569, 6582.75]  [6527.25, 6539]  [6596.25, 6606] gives -0.06 mag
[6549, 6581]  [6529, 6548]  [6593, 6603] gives 0.00 mag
